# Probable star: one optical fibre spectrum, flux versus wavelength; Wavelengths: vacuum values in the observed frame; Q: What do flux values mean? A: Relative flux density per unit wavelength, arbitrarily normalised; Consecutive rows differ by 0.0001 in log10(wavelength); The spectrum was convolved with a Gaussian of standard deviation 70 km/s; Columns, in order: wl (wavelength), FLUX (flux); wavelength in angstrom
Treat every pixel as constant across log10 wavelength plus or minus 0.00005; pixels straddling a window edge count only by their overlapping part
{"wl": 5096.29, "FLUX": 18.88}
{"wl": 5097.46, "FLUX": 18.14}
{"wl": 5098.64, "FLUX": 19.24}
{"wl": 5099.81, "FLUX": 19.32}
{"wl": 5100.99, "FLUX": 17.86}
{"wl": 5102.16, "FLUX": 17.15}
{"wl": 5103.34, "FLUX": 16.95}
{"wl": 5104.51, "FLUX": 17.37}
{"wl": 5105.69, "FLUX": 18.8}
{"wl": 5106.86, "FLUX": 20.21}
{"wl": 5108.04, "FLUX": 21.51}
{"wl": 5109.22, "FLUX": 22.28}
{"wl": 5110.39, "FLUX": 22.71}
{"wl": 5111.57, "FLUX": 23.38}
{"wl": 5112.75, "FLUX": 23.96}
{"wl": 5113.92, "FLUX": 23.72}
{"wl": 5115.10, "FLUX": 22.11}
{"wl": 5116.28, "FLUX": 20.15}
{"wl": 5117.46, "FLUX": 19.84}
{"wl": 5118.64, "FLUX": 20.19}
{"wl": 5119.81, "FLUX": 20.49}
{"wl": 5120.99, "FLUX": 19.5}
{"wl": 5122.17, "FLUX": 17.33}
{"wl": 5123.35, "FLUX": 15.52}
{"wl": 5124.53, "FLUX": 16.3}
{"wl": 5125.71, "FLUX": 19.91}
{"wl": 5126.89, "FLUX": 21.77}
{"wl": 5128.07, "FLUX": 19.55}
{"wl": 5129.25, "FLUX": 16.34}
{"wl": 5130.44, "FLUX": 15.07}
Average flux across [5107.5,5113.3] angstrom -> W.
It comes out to 22.8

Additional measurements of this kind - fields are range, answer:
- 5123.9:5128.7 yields 19.3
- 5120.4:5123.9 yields 17.5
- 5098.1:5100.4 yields 19.3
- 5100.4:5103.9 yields 17.3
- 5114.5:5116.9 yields 21.1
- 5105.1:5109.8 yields 20.7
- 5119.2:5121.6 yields 20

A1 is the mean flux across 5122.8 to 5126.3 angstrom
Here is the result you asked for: 17.3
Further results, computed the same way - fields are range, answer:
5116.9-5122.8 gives 19.5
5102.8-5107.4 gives 18.4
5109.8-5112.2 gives 23.1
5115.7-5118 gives 20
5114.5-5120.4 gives 20.6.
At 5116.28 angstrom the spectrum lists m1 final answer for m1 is 20.15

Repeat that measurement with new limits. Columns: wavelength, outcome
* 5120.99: 19.5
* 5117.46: 19.84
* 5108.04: 21.51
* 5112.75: 23.96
